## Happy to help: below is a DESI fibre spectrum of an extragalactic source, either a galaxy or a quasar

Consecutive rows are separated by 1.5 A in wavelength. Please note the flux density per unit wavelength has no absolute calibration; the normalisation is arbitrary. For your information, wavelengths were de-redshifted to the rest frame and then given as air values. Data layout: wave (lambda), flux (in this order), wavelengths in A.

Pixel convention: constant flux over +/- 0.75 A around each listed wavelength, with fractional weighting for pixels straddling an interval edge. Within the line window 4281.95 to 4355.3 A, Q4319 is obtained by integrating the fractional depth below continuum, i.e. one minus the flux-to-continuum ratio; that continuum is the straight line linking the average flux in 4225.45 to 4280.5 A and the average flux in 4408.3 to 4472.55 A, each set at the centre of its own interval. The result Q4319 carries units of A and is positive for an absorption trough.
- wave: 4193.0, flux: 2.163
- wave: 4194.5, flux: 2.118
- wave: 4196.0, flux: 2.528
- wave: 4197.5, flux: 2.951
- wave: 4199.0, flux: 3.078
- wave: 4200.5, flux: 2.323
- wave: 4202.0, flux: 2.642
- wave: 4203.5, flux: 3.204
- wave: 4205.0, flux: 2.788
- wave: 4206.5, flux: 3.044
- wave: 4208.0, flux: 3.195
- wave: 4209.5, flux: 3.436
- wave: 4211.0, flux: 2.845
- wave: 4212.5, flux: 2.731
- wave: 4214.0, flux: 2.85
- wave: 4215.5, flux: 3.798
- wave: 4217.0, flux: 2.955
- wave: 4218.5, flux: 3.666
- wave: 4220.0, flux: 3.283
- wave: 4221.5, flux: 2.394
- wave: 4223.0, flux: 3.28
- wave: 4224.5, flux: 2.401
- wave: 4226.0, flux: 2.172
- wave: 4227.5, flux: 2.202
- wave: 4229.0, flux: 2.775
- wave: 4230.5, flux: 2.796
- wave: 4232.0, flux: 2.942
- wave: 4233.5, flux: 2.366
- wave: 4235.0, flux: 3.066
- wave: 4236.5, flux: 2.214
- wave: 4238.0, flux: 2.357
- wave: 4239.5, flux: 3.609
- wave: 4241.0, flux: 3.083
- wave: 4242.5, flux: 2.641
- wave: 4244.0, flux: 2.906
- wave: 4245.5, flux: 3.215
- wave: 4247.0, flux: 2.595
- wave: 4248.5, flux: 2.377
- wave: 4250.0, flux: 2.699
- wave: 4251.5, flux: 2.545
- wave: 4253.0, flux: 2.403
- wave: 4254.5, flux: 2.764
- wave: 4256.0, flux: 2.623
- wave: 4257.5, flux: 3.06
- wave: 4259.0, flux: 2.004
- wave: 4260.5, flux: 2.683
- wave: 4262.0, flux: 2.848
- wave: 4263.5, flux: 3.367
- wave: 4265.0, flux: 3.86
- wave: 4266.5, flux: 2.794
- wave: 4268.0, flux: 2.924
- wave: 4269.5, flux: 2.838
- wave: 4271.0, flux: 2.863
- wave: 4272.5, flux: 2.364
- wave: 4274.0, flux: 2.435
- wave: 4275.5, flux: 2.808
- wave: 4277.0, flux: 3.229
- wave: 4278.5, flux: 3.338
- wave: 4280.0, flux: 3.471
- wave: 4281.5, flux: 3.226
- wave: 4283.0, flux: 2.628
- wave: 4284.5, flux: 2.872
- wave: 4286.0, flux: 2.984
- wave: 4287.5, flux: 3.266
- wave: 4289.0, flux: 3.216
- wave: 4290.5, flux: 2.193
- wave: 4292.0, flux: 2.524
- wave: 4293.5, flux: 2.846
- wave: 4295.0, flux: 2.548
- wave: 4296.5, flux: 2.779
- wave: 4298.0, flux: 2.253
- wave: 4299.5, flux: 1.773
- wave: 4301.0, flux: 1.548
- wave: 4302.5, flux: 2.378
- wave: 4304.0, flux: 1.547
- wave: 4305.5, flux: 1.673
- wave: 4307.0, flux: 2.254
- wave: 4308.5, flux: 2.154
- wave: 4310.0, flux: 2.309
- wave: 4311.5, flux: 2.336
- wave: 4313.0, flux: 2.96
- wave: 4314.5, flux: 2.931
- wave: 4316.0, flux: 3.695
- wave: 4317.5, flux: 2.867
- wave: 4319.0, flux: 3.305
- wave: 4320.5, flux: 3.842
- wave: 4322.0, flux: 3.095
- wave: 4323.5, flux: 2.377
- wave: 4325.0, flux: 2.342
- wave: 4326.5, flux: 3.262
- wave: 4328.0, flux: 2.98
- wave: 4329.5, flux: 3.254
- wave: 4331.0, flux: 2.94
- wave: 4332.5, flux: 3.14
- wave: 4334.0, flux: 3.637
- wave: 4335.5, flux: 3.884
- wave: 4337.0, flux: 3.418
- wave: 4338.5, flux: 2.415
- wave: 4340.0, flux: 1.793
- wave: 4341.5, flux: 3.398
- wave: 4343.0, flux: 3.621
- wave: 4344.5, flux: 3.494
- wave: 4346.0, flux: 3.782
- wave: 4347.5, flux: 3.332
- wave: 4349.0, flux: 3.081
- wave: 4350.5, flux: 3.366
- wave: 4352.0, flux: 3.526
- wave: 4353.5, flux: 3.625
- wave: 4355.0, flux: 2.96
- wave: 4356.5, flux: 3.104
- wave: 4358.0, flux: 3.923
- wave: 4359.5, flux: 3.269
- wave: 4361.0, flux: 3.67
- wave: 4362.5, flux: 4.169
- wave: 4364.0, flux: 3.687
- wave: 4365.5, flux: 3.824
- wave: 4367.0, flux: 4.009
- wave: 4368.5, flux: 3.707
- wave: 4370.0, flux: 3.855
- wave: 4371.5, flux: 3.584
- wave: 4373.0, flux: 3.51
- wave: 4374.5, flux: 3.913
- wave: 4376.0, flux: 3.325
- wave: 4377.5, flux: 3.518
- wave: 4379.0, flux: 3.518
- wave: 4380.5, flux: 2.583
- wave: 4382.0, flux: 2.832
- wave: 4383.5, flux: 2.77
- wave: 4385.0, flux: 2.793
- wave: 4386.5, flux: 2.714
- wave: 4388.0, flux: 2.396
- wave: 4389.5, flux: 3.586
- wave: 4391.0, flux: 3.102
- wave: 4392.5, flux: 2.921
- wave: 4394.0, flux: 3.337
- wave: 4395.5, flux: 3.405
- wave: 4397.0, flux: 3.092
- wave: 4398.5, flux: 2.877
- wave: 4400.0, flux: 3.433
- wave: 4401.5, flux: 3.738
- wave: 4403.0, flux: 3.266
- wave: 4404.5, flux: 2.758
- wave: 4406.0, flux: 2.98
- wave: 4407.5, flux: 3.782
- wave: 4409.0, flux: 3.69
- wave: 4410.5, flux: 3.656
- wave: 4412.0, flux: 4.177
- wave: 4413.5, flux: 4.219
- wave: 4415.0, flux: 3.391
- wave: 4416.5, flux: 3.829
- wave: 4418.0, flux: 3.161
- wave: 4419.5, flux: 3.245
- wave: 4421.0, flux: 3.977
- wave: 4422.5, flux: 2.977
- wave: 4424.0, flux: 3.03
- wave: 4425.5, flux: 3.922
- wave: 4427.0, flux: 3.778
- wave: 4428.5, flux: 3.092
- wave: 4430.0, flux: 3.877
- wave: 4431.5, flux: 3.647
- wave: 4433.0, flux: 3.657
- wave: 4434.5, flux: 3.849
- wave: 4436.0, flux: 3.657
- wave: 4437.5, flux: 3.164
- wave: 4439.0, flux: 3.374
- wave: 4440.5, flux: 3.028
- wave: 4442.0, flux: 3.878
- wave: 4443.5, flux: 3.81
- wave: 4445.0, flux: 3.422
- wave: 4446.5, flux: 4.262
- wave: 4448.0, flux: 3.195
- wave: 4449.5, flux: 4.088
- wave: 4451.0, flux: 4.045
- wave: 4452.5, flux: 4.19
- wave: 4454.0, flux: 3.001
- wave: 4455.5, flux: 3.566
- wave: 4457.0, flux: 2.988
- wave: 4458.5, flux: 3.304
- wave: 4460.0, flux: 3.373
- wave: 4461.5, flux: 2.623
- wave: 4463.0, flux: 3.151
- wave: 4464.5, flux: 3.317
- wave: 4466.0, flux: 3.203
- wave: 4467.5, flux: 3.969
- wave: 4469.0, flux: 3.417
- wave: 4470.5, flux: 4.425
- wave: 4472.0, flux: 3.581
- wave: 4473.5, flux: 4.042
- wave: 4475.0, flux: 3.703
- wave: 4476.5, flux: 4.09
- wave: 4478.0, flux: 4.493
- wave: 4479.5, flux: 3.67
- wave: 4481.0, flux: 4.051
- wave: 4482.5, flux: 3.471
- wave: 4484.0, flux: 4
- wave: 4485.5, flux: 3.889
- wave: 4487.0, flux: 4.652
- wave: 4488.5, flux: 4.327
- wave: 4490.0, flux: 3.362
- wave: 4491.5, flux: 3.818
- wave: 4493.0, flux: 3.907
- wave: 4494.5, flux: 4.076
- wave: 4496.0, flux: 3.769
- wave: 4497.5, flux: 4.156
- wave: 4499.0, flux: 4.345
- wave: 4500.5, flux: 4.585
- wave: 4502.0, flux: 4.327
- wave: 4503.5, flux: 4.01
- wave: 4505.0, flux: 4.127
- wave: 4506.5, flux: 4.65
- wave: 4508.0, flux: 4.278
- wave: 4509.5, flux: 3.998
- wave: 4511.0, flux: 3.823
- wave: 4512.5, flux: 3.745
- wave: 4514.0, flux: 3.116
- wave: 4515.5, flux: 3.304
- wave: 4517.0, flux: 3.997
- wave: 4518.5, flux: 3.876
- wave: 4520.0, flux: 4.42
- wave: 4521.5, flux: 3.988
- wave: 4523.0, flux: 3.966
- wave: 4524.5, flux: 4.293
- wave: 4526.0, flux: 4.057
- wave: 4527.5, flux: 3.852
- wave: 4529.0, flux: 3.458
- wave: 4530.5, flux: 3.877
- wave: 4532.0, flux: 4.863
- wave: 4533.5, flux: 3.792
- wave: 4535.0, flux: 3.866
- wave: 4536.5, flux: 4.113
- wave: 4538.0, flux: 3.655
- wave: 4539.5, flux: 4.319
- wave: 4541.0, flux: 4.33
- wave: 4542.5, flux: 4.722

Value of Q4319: 4.8 A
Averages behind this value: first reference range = 2.79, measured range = 2.87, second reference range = 3.56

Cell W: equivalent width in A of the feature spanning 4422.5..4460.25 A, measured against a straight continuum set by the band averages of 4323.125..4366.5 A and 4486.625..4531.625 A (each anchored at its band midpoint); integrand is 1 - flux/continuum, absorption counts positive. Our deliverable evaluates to 1.6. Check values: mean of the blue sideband 3.3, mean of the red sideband 4.01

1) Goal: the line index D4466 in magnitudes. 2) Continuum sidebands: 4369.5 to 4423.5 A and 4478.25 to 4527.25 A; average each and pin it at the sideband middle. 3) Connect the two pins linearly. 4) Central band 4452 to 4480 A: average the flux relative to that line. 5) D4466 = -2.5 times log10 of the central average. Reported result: 0.06 mag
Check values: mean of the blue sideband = 3.33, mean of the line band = 3.58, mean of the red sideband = 4.01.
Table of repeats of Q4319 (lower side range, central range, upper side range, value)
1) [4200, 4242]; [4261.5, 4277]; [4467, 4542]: 0.7 A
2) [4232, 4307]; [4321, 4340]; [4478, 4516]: 0.2 A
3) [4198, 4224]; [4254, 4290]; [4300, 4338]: -0.5 A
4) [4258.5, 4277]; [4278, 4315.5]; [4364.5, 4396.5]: 5.0 A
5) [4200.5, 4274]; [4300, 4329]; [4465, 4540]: 5.0 A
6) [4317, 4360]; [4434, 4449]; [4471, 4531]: 0.5 A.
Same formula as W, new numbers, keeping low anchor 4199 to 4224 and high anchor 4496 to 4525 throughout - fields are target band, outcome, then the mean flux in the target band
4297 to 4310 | 5.3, 1.98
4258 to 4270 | 1.1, 2.92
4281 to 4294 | 1.7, 2.85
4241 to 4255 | 2.0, 2.7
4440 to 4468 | 2.6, 3.5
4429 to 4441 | 0.8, 3.53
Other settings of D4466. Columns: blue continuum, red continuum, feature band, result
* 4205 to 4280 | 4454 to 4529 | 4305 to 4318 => 0.208 mag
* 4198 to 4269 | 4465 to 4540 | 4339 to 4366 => -0.020 mag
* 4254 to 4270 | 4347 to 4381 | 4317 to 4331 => 0.085 mag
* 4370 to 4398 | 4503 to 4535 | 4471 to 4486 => -0.049 mag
